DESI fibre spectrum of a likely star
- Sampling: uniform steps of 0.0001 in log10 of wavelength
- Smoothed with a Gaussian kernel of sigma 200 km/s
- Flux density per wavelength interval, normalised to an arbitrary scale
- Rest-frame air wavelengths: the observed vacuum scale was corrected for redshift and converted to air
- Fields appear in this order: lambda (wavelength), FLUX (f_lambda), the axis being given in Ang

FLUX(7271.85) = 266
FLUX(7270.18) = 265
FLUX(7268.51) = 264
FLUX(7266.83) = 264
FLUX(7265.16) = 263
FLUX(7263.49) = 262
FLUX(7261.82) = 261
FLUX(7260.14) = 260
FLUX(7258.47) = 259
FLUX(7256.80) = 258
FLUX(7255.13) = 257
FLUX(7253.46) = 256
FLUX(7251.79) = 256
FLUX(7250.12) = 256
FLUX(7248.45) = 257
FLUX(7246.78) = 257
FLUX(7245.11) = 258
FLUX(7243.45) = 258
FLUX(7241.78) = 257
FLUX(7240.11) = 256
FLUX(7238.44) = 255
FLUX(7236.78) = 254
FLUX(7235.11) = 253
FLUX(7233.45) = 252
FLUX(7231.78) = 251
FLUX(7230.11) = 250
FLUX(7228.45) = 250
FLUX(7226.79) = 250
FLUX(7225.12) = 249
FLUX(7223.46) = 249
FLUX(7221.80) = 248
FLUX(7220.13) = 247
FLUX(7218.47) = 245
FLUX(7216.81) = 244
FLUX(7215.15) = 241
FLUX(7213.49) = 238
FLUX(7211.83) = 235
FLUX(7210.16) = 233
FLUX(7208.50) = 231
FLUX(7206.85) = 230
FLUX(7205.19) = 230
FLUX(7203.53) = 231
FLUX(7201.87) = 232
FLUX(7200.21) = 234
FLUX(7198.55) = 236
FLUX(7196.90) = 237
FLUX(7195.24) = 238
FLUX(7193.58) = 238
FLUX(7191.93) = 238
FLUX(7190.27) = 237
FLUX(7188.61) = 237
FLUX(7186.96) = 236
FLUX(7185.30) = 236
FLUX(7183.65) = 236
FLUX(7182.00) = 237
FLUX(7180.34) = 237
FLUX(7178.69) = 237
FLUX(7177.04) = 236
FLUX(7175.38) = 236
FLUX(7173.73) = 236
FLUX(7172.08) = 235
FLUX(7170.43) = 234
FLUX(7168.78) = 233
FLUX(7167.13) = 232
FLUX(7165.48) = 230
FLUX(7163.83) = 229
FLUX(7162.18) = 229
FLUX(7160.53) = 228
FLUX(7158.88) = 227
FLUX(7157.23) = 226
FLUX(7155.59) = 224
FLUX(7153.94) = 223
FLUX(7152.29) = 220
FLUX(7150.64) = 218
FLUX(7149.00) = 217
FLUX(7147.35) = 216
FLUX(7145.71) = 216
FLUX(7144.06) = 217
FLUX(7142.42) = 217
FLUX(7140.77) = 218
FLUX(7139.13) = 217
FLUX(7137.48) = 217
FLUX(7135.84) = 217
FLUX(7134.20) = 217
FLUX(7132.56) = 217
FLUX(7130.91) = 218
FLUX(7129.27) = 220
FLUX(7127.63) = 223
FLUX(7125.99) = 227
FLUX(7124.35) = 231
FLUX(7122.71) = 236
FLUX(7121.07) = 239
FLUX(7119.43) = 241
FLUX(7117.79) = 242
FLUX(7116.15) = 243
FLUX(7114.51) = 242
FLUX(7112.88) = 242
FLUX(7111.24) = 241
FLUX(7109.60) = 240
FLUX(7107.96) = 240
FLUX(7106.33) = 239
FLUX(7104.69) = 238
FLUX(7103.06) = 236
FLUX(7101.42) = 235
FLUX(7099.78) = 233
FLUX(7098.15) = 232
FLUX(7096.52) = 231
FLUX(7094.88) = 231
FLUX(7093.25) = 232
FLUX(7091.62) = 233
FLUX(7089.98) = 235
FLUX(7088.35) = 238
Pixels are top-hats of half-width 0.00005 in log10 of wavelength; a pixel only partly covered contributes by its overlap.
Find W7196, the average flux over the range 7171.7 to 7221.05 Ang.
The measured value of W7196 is 236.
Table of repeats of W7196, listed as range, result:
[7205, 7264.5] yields 250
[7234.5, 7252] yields 256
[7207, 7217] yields 236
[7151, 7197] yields 233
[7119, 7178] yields 225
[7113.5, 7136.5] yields 230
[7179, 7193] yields 237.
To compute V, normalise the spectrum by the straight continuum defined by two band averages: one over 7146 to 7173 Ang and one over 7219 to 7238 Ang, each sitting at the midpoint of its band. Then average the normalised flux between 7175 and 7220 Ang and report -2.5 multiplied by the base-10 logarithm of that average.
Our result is 0.01 mag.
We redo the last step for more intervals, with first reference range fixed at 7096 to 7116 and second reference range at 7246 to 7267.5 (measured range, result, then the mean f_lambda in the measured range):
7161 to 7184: 0.06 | 234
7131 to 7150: 0.12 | 217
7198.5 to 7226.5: 0.06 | 239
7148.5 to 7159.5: 0.10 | 222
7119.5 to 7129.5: 0.04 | 231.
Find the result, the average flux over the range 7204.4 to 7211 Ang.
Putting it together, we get 231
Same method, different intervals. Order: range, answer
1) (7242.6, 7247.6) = 258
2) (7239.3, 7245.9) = 257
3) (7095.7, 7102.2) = 233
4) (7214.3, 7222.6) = 245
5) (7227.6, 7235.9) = 251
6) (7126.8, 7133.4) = 219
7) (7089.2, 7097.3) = 232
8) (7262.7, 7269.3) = 263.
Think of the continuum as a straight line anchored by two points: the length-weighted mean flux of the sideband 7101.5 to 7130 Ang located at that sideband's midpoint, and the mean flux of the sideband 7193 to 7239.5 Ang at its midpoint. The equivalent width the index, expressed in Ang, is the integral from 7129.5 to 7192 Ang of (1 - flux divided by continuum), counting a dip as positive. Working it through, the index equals 3.2 Ang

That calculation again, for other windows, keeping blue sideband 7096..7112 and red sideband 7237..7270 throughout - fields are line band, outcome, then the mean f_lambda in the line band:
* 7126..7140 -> 1.3 Ang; 219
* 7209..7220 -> 0.6 Ang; 240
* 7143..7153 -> 1.1 Ang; 217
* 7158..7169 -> 0.7 Ang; 229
